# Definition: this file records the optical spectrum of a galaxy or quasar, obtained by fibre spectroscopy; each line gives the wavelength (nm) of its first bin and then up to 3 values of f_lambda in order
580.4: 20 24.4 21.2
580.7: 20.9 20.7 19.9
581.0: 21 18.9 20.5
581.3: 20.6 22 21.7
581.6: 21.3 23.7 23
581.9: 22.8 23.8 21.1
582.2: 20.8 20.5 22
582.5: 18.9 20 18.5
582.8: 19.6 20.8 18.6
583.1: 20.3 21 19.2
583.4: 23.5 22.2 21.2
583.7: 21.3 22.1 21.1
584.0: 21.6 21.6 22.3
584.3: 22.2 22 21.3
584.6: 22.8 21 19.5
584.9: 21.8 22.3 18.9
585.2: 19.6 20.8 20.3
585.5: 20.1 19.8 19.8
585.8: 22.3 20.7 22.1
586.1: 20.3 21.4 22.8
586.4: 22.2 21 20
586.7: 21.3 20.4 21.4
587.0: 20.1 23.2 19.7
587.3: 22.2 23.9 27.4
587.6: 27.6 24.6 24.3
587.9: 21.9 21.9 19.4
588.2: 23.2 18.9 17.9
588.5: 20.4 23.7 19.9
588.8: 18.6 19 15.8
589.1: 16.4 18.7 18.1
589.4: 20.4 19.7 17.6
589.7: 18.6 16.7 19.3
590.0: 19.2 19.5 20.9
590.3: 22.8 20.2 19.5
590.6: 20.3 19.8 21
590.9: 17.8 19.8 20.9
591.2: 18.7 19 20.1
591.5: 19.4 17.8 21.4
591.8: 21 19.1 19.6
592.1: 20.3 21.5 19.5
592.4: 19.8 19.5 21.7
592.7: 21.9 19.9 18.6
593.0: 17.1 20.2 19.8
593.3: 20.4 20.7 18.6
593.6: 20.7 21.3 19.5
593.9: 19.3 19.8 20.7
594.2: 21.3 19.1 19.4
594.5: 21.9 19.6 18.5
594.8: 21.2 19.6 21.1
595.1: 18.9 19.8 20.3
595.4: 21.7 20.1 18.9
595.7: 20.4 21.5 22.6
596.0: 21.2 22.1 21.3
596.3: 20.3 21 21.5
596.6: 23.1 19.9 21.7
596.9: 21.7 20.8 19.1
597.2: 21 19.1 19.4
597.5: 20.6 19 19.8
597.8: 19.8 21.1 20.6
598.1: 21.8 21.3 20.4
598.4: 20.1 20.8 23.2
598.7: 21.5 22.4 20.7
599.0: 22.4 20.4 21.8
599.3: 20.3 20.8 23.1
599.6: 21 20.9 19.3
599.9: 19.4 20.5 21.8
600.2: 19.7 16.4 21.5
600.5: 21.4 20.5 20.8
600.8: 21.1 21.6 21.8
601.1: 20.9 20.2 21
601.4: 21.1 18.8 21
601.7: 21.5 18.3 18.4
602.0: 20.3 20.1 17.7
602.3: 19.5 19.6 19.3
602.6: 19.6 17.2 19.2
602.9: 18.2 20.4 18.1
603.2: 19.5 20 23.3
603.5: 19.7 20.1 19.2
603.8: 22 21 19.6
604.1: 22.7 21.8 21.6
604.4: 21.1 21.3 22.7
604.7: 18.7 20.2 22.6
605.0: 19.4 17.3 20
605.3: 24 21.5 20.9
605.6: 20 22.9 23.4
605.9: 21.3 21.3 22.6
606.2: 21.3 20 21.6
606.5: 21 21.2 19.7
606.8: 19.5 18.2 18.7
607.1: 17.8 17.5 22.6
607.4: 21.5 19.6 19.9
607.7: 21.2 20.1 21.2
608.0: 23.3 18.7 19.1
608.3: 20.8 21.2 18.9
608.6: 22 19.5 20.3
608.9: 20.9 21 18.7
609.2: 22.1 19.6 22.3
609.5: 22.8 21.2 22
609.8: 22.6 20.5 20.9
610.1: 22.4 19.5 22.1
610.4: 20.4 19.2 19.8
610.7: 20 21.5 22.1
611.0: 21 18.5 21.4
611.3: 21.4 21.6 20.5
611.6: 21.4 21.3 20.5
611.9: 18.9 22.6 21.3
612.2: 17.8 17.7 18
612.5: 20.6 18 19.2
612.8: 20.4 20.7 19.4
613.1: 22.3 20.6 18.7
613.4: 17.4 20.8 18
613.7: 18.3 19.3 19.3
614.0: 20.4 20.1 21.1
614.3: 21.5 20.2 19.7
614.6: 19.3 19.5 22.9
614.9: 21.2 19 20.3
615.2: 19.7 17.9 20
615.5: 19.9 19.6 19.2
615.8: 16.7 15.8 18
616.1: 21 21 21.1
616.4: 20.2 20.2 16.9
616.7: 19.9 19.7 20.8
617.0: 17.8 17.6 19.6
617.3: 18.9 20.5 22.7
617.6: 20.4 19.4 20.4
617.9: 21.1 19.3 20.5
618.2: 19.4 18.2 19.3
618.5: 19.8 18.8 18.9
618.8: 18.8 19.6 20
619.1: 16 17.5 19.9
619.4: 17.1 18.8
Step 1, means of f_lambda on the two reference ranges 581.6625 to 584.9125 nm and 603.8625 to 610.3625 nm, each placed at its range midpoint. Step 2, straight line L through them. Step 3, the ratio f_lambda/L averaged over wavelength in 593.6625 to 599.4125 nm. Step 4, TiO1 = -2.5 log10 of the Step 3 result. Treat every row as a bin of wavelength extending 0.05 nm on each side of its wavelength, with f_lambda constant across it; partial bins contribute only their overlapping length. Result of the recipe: 0.02 mag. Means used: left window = 21.3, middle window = 20.7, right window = 20.8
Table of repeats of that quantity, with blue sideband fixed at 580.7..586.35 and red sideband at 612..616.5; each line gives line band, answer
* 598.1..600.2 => -0.04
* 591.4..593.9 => 0.04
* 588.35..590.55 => 0.09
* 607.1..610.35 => -0.05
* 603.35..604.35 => -0.05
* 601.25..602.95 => 0.04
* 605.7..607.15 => -0.03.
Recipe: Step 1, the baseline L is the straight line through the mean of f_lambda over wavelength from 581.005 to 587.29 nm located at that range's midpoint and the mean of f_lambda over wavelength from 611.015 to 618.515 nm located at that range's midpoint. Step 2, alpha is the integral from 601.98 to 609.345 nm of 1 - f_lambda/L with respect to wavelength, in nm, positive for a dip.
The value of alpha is -0.08 nm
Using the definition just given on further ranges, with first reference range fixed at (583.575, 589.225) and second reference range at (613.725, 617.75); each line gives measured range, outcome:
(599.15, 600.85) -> -0.01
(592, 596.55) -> 0.11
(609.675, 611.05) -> -0.07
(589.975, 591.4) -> 0.07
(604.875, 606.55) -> -0.08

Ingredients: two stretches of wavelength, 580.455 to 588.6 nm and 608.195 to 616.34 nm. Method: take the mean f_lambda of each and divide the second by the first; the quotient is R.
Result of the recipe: 0.95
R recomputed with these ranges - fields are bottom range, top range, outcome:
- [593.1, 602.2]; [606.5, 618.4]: 0.98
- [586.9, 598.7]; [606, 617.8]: 0.99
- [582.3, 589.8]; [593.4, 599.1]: 0.99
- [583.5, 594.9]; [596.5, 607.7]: 1.00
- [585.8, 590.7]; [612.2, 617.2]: 0.94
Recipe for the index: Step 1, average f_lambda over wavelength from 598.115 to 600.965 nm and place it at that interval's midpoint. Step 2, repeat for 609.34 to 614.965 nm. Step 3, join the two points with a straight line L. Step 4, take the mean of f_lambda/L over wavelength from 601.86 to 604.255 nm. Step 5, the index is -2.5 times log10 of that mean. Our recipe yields 0.05 mag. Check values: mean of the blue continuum 20.9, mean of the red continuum 20.4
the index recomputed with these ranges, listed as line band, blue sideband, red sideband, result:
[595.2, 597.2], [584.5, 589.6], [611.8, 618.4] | -0.023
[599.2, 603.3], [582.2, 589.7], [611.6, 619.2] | 0.009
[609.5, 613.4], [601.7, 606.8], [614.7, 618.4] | -0.027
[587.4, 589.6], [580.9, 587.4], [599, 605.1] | 0.005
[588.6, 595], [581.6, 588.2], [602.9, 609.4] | 0.080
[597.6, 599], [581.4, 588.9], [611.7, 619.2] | -0.022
